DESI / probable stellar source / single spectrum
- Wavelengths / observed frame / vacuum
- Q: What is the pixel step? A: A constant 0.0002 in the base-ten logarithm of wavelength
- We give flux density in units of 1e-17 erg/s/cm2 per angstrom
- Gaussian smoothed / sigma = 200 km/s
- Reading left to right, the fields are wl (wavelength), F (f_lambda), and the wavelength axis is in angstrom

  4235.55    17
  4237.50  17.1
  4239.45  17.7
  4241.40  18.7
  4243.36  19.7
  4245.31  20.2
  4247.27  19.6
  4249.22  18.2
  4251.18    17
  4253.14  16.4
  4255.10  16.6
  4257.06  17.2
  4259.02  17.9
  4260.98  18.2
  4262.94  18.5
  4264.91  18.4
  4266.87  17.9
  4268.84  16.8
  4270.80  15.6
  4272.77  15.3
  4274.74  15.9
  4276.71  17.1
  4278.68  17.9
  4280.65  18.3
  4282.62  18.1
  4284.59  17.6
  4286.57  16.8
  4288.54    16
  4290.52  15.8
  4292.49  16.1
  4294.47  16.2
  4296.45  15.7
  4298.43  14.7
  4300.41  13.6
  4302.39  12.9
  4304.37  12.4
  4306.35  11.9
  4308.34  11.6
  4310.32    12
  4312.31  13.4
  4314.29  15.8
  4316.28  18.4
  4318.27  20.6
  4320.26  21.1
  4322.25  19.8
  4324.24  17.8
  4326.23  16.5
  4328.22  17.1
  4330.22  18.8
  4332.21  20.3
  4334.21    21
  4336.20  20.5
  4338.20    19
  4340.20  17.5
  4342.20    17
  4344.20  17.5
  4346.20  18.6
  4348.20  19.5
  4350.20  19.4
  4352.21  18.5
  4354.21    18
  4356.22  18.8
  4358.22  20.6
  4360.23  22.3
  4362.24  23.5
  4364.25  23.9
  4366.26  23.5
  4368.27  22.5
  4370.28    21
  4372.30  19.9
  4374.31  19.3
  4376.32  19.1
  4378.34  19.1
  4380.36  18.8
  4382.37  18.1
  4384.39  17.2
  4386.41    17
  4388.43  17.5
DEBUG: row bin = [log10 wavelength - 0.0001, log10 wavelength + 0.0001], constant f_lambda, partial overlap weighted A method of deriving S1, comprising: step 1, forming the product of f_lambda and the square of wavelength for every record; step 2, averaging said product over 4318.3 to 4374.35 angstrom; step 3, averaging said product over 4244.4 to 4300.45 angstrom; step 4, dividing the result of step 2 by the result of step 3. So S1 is 1.2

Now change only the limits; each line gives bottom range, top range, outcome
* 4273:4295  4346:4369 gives 1.28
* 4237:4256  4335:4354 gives 1.07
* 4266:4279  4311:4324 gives 1.11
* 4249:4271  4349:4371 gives 1.27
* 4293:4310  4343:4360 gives 1.43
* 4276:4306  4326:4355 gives 1.21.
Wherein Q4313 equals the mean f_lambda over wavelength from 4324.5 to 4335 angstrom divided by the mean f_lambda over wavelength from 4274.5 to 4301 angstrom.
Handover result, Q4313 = 1.1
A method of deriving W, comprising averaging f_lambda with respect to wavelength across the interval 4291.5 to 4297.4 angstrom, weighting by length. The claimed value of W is 16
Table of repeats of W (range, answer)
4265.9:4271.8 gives 16.8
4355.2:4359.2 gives 19.7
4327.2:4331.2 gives 17.9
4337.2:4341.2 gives 18.2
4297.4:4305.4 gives 13.4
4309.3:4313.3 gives 12.7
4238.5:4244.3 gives 18.7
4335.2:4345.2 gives 18.3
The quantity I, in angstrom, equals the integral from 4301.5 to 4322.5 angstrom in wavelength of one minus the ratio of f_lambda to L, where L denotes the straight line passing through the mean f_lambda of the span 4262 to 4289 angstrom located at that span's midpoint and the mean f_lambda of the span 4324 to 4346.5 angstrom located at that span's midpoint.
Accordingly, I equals 3.14 angstrom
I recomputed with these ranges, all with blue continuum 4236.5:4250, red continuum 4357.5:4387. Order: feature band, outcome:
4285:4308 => 5.6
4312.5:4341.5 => 1.7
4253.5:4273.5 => 1.9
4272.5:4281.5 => 1.0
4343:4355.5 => 1.0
